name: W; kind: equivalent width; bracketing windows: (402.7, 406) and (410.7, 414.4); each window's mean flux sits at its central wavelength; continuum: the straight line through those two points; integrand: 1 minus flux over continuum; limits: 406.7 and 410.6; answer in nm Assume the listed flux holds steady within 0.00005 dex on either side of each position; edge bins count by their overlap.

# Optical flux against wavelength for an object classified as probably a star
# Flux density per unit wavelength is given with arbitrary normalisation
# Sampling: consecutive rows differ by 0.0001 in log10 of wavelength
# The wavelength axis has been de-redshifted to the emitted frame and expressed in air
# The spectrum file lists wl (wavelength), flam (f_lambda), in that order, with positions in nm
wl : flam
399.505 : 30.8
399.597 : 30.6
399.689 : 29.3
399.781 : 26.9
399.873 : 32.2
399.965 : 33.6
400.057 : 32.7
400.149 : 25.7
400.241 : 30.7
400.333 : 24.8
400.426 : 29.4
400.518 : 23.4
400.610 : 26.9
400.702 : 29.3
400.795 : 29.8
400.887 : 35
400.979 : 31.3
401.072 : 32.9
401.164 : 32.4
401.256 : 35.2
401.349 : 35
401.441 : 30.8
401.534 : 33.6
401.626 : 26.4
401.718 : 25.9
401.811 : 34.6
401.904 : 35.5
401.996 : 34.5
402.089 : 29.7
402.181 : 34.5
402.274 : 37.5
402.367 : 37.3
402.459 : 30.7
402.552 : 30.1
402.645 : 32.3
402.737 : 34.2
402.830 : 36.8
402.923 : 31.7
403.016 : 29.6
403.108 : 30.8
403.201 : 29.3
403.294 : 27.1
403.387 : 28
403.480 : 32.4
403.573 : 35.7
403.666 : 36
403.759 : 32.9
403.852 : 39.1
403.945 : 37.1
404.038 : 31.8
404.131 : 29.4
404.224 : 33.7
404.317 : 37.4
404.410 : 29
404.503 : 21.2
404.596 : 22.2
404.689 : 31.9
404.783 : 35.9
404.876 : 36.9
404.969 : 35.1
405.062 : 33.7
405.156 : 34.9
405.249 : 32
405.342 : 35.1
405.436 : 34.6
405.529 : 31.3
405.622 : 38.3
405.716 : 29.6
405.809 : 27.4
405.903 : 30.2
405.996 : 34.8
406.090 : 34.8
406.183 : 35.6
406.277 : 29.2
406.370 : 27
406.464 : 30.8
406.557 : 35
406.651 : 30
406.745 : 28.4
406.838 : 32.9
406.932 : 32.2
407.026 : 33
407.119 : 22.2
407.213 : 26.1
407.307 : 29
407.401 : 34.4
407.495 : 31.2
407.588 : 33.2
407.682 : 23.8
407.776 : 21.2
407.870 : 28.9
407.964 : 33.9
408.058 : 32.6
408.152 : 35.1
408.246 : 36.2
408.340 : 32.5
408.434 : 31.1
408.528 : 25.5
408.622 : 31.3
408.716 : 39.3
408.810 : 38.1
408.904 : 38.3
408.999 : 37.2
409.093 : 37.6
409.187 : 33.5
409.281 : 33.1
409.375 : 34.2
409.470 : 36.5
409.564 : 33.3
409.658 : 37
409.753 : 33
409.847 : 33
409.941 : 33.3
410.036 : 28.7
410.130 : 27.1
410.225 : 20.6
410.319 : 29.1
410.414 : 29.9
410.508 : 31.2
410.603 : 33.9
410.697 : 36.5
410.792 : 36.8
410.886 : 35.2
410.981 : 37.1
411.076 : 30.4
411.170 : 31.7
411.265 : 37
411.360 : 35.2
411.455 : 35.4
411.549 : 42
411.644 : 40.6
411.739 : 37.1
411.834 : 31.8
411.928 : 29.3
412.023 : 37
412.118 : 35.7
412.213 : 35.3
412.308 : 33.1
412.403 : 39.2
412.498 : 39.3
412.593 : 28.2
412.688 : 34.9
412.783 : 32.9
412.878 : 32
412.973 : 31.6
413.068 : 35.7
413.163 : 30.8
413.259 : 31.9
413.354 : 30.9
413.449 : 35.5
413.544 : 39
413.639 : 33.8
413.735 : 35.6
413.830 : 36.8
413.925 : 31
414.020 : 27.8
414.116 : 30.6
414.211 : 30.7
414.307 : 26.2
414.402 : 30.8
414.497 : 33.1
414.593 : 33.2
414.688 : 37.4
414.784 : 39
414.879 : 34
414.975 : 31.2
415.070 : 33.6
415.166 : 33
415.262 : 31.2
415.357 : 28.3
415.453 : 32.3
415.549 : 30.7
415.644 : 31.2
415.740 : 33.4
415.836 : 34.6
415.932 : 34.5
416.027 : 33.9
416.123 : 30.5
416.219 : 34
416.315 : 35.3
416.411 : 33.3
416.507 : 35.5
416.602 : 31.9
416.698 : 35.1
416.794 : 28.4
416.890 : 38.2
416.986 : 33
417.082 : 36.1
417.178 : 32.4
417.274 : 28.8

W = 0.18 nm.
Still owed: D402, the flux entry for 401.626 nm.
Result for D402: 26.4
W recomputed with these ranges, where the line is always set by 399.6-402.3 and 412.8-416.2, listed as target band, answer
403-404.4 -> -0.059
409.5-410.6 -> 0.047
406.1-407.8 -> 0.096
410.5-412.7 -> -0.195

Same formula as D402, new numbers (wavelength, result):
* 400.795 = 29.8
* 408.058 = 32.6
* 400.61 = 26.9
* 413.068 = 35.7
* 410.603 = 33.9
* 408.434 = 31.1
